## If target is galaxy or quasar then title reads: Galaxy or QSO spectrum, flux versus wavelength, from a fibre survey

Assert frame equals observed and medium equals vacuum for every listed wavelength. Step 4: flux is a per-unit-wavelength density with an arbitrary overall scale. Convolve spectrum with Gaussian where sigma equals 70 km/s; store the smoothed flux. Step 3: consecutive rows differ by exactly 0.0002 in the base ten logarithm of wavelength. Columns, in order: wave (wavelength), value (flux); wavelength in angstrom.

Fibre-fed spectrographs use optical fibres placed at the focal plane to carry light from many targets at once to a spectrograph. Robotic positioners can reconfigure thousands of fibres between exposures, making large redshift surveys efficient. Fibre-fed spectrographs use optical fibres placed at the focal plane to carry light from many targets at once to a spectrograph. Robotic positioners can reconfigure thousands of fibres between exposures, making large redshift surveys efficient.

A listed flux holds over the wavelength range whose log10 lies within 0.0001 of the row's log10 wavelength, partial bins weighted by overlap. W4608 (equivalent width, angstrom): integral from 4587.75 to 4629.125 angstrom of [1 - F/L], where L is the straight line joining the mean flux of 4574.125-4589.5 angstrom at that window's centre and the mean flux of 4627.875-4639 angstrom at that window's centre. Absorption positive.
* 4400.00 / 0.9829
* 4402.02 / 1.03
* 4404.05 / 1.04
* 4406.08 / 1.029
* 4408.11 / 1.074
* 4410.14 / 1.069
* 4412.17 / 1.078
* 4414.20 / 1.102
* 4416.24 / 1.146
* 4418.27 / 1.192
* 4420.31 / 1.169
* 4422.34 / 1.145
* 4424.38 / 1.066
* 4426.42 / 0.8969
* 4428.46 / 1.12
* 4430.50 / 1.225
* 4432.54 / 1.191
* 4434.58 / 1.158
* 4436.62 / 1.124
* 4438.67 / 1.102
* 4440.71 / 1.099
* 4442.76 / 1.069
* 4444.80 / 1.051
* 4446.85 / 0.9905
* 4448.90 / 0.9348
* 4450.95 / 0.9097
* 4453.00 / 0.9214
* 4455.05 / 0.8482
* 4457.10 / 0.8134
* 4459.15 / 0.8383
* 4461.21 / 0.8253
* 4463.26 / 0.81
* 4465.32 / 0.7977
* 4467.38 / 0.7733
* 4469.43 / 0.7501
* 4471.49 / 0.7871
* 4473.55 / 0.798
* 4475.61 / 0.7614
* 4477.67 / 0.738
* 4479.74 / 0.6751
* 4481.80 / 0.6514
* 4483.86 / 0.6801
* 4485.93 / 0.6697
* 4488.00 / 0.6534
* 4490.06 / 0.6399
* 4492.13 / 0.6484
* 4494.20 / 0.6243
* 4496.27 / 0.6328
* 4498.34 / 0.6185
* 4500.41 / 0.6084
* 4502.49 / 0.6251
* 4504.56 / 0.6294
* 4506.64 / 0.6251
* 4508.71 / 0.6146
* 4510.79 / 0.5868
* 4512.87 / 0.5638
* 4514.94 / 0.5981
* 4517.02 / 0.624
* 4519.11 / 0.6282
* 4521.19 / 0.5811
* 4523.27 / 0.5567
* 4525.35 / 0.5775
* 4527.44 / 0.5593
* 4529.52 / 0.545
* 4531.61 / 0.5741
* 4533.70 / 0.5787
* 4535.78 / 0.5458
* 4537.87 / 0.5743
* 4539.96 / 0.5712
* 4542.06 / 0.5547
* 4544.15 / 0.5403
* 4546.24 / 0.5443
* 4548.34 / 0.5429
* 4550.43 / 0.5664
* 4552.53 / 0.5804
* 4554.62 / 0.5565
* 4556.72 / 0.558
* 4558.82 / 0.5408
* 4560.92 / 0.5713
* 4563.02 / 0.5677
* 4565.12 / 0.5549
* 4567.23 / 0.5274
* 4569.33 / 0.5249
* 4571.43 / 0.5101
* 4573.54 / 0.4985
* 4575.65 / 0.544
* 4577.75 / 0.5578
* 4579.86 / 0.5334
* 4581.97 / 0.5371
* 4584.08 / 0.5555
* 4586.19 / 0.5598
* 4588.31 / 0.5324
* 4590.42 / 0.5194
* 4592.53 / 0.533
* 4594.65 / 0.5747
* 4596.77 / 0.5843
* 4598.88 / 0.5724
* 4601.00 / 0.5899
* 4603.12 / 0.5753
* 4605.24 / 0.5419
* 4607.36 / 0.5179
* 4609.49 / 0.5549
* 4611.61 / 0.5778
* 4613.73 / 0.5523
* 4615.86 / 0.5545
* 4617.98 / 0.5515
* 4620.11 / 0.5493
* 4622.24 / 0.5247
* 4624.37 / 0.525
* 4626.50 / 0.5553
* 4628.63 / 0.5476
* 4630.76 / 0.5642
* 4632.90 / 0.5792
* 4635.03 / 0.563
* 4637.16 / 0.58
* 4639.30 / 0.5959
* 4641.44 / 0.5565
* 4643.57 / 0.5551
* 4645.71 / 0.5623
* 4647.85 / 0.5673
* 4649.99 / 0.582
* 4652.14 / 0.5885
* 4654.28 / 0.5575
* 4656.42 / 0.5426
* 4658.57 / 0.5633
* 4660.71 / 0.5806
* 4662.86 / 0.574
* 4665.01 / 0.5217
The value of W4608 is 0.4 angstrom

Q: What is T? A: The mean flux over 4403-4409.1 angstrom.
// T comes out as 1.05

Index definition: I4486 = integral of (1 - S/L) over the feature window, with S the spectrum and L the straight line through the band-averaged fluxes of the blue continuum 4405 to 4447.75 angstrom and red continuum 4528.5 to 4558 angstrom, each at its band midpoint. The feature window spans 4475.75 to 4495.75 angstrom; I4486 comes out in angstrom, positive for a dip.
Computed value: 3.8 angstrom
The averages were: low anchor 1.1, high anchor 0.559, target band 0.668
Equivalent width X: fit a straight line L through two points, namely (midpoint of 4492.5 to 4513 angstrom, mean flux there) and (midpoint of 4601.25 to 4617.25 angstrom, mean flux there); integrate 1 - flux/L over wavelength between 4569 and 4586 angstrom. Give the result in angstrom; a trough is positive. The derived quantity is 1.2 angstrom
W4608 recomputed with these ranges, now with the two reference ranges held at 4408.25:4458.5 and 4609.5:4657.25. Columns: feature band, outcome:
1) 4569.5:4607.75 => 7.05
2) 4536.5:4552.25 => 4.52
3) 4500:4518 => 5.41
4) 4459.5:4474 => 2.70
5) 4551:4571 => 5.08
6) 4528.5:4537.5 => 2.76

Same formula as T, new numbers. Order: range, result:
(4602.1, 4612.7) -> 0.554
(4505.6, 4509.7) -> 0.62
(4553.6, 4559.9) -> 0.552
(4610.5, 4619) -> 0.56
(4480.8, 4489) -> 0.663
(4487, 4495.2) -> 0.642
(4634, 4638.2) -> 0.572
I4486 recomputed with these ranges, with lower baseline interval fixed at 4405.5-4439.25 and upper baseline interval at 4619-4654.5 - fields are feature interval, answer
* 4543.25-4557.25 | 4.07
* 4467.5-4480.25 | 2.91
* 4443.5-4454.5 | 0.89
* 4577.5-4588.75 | 2.47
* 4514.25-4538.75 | 7.73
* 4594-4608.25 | 1.92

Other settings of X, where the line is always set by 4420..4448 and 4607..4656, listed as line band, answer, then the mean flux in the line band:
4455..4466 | 2.2 angstrom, 0.821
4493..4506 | 4.2 angstrom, 0.623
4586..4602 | 2.5 angstrom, 0.558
